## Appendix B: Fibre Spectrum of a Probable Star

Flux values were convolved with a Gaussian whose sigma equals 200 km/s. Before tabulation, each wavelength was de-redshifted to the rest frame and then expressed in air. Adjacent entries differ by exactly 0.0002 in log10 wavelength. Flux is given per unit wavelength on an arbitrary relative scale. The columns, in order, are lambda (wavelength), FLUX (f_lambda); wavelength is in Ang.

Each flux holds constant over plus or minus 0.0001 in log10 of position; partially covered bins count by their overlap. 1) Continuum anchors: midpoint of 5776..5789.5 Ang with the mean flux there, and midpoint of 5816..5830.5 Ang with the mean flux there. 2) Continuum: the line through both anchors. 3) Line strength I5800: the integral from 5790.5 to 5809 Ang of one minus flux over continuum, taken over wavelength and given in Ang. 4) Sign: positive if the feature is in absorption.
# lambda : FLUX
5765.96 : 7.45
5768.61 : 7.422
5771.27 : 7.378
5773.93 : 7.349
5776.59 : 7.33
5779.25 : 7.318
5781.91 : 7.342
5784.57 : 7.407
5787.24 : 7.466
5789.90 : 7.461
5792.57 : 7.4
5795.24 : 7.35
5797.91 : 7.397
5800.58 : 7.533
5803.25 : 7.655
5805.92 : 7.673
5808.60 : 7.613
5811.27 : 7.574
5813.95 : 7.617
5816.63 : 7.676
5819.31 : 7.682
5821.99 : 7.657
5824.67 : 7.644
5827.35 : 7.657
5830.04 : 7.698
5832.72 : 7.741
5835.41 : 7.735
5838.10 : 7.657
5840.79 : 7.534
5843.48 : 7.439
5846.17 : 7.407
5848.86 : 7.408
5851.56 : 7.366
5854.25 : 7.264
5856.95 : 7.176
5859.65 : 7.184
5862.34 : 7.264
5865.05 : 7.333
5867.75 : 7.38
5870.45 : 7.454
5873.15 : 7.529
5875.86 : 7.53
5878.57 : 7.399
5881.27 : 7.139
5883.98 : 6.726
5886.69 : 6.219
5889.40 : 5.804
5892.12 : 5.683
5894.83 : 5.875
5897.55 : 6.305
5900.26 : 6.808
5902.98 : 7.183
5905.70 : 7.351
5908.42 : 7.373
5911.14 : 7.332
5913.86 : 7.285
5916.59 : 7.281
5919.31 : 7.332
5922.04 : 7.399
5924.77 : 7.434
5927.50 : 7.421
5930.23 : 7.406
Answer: 0.0 Ang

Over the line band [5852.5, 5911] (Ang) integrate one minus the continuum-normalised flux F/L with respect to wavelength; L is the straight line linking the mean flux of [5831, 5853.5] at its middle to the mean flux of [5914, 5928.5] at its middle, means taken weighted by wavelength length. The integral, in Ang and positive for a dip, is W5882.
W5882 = 3.8 Ang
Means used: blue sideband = 7.53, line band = 6.96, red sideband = 7.36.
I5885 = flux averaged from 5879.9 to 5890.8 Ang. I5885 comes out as 6.47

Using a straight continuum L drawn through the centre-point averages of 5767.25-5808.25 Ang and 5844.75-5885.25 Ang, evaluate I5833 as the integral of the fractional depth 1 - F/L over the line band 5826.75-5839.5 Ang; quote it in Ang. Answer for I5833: -0.6 Ang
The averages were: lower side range 7.44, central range 7.7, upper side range 7.31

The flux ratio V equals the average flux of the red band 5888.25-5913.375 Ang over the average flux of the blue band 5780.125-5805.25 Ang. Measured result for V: 0.89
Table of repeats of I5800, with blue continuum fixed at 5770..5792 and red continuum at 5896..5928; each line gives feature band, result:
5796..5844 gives -1.9 Ang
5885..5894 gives 1.6 Ang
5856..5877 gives -0.3 Ang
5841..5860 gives -0.1 Ang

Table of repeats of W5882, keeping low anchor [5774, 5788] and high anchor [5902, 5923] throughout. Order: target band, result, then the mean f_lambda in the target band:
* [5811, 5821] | -0.40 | 7.64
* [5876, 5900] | 2.81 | 6.47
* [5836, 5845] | -0.26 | 7.56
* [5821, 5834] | -0.58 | 7.68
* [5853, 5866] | 0.17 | 7.24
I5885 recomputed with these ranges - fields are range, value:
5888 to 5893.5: 5.75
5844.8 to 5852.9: 7.39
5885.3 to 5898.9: 5.98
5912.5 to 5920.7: 7.3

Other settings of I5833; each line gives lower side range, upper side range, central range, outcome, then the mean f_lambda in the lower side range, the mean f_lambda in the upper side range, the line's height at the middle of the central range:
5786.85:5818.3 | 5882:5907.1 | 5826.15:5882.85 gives -4.2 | 7.54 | 6.46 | 6.93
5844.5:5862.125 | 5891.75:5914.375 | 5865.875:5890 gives 0.0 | 7.3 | 6.83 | 7.07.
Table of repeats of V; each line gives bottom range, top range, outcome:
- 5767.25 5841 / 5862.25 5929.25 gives 0.93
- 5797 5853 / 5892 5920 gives 0.91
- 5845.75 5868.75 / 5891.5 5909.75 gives 0.92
